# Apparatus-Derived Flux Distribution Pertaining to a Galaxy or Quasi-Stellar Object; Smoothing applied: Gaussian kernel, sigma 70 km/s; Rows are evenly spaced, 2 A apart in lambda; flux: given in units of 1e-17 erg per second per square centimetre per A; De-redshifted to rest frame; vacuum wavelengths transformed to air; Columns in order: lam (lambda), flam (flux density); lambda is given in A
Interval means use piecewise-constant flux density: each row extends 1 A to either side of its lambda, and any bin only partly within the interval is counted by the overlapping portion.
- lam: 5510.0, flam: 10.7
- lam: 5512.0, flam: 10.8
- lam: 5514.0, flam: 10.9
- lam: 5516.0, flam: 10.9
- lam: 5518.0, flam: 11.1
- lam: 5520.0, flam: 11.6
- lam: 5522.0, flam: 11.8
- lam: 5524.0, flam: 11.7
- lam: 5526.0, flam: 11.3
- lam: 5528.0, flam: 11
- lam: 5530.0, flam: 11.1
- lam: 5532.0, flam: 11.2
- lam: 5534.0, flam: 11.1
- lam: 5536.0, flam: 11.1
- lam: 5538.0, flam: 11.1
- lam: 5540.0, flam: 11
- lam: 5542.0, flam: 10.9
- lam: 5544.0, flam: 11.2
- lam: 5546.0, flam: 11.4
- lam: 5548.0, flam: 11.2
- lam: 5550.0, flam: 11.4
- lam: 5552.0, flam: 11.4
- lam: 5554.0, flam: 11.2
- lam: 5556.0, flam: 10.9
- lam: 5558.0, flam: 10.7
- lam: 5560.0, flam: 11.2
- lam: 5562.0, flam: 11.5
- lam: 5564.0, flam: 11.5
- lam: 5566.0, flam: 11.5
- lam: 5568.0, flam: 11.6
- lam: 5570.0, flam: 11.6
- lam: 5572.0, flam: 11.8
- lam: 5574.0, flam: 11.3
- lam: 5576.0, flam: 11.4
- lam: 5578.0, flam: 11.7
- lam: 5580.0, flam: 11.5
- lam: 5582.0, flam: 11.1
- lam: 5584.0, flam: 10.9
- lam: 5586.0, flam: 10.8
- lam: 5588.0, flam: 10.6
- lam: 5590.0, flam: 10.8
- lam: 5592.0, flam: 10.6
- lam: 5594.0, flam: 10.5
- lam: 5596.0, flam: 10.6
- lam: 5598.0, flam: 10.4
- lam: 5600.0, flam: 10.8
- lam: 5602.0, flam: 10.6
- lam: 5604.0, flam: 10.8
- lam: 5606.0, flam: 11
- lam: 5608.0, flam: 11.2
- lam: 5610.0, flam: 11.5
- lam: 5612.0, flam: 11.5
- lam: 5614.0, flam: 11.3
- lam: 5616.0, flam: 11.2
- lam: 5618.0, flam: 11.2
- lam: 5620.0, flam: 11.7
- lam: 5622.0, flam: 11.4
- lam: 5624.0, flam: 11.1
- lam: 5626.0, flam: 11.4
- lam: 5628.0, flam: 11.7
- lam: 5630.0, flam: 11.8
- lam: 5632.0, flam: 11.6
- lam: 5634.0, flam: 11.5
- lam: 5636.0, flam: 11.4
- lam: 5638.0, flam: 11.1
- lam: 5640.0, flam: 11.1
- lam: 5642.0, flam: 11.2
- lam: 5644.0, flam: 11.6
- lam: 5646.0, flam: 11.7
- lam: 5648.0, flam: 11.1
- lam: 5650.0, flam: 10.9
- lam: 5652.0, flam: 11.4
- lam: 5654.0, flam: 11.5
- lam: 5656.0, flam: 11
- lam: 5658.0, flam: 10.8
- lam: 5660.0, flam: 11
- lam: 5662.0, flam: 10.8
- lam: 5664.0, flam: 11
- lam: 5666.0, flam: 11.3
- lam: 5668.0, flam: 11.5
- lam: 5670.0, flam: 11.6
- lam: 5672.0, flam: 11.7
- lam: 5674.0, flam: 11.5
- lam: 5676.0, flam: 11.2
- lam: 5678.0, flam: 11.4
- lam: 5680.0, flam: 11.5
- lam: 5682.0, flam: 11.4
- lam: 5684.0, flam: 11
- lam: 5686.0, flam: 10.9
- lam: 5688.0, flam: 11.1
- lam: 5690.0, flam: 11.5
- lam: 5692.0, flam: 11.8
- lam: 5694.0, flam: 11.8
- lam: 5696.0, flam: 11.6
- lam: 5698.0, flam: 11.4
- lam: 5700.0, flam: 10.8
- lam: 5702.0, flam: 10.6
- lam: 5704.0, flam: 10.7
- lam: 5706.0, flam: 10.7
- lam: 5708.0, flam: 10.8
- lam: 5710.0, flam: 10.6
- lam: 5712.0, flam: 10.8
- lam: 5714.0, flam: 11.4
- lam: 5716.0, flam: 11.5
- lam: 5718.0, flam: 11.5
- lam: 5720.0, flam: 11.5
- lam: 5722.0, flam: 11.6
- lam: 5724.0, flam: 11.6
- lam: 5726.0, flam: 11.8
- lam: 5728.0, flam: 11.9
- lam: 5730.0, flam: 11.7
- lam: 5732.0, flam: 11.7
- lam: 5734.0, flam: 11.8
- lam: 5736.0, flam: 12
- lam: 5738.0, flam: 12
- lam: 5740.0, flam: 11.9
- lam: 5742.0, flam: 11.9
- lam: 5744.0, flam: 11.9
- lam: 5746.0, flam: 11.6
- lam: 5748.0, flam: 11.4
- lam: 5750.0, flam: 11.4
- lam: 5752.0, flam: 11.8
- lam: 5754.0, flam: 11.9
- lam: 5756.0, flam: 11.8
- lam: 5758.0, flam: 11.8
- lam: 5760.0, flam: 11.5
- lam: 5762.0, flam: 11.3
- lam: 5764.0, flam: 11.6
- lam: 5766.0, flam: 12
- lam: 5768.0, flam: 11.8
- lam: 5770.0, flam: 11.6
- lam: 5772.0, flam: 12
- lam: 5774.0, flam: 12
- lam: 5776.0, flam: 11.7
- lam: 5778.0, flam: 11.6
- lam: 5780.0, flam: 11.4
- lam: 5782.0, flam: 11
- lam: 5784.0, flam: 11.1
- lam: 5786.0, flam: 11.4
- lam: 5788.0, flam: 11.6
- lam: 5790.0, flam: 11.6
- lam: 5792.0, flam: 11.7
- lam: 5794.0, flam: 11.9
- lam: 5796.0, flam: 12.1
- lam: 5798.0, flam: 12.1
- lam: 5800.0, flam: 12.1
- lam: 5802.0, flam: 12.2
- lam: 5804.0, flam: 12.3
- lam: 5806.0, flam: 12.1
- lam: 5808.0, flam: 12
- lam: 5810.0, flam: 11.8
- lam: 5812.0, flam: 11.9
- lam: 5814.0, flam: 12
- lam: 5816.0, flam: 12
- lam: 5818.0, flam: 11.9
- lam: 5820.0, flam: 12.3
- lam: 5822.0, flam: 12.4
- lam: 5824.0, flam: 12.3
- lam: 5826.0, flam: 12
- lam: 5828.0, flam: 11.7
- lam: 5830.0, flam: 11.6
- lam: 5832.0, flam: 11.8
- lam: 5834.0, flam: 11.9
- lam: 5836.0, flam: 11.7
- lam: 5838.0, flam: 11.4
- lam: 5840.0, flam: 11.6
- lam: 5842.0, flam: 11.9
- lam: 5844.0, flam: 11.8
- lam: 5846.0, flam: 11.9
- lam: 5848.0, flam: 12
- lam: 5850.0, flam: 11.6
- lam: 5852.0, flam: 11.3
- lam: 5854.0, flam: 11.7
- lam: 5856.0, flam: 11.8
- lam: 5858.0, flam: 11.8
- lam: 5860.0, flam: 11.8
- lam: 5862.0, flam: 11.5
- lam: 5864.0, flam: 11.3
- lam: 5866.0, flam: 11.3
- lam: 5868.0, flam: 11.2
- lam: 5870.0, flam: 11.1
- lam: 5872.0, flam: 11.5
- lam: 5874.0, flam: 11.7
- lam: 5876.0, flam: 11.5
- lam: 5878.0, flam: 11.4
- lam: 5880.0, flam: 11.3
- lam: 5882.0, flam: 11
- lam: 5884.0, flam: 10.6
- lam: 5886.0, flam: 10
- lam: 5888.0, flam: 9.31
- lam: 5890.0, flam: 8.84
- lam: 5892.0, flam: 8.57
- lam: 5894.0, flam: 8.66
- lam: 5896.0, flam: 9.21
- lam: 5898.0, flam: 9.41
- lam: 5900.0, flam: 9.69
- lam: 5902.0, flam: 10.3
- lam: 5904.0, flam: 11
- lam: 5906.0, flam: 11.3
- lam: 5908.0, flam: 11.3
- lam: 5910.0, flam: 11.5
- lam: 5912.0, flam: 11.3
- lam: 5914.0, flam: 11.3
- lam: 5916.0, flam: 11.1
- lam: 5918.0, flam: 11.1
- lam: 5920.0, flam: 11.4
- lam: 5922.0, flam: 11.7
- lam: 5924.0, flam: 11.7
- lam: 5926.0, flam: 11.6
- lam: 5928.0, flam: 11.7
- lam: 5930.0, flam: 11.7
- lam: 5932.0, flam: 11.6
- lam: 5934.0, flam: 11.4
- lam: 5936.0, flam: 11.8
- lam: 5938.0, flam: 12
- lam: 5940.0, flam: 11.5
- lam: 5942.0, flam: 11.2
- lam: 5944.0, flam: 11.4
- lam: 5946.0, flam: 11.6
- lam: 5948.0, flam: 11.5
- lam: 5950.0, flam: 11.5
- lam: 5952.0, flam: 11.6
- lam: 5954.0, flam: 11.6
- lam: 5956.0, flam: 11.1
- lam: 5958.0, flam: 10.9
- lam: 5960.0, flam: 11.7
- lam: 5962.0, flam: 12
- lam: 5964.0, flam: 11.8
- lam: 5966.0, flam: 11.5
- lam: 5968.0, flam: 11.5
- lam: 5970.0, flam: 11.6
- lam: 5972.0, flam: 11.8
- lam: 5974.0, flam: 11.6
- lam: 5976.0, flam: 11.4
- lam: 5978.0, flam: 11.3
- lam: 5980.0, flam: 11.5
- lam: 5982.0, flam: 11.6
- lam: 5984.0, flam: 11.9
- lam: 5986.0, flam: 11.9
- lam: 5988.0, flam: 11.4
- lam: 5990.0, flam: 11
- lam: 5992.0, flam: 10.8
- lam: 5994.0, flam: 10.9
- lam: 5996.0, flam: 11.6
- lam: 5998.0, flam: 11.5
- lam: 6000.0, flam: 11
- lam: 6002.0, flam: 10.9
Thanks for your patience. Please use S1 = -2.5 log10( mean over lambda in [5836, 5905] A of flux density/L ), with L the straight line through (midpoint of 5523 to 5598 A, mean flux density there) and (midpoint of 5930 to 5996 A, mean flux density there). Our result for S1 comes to 0.05 mag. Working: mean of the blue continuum 11.2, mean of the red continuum 11.5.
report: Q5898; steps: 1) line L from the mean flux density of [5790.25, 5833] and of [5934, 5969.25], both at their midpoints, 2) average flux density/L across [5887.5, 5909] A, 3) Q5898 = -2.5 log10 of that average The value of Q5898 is 0.194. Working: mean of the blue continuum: 12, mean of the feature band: 9.79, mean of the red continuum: 11.5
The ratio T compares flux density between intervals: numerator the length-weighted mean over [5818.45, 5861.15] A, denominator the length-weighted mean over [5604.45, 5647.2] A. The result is 1.04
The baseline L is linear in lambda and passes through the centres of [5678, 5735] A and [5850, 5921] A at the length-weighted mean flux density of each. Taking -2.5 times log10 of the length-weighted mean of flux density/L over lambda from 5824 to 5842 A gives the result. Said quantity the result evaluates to -0.074 mag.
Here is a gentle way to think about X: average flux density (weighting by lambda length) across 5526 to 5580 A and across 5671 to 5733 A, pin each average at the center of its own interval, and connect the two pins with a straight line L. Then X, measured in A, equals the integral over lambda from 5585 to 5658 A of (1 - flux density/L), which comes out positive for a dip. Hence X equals 0.94 A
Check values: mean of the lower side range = 11.3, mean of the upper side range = 11.3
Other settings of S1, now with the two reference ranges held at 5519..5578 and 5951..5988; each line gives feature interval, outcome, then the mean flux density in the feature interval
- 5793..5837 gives -0.049 mag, 12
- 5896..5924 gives 0.059 mag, 10.9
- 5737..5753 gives -0.029 mag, 11.7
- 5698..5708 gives 0.061 mag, 10.8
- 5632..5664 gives 0.015 mag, 11.2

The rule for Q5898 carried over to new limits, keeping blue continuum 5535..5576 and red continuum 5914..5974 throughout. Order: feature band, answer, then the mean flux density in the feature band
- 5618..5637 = -0.02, 11.5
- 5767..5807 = -0.03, 11.8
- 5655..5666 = 0.04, 11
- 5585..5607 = 0.06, 10.7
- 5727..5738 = -0.04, 11.8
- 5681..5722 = 0.02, 11.2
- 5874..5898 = 0.14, 10.1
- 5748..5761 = -0.03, 11.7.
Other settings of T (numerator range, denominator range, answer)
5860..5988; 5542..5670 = 1.00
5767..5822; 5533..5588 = 1.05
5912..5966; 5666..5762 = 1.00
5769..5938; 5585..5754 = 1.01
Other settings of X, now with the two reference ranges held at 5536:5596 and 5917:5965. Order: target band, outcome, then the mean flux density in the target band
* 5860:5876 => 0.1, 11.4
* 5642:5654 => -0.1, 11.3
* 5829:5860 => -0.7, 11.7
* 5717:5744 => -1.0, 11.8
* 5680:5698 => -0.2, 11.4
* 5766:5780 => -0.5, 11.8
